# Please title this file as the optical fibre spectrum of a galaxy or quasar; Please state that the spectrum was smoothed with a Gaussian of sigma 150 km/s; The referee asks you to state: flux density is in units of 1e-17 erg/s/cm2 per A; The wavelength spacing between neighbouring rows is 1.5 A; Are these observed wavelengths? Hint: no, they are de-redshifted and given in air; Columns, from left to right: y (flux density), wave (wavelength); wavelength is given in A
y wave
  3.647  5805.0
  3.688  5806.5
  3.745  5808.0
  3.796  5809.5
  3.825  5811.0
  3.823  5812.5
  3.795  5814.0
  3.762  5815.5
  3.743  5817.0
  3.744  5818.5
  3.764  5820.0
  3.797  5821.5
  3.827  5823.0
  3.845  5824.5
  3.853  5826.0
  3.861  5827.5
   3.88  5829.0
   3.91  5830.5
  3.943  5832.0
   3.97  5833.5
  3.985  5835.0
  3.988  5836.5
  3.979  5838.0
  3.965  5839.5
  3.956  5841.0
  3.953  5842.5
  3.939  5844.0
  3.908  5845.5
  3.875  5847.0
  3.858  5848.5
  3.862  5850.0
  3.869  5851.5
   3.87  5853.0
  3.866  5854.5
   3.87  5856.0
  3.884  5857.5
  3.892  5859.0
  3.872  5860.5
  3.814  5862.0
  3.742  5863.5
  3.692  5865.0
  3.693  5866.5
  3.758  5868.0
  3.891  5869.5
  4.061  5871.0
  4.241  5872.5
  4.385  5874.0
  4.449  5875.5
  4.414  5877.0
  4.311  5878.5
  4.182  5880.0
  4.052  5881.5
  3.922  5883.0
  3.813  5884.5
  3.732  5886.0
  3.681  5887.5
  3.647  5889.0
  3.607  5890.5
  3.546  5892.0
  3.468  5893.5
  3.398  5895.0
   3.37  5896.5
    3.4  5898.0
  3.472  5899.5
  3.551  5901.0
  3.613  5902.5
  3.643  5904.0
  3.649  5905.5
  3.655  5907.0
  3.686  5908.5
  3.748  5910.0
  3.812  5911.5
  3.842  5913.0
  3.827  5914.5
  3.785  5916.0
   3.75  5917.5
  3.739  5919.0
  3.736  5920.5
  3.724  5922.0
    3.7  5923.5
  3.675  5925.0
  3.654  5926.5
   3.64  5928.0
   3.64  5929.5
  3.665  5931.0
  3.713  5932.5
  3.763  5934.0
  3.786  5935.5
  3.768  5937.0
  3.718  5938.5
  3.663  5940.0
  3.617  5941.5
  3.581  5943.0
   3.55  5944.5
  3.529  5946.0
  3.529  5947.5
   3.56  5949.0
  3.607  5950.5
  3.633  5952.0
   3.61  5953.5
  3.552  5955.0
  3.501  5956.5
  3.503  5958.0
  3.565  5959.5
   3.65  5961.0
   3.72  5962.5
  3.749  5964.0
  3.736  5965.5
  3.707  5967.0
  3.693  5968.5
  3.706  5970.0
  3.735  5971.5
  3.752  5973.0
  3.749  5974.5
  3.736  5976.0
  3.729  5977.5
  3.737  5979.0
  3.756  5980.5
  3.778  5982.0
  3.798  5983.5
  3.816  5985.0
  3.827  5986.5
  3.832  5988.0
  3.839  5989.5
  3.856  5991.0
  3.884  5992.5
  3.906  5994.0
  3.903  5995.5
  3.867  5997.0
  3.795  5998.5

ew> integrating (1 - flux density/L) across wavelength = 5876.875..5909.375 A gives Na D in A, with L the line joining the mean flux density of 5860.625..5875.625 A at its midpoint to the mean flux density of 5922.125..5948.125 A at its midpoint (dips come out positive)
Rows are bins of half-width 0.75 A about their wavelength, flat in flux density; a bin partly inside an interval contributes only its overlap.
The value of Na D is 1.16 A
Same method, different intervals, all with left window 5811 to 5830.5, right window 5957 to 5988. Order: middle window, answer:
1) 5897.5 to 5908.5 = 0.5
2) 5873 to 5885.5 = -1.3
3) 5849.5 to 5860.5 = -0.2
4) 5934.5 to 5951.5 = 0.5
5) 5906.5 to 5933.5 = 0.2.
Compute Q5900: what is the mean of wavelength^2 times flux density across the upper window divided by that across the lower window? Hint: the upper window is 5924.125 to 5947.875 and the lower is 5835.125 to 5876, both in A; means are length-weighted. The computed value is 0.96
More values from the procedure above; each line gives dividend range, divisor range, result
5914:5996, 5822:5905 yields 0.99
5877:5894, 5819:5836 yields 1.01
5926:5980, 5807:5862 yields 0.99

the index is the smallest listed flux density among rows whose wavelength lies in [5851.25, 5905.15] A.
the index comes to 3.37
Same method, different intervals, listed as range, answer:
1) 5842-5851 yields 3.858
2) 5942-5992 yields 3.501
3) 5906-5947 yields 3.529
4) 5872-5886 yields 3.732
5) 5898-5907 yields 3.4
